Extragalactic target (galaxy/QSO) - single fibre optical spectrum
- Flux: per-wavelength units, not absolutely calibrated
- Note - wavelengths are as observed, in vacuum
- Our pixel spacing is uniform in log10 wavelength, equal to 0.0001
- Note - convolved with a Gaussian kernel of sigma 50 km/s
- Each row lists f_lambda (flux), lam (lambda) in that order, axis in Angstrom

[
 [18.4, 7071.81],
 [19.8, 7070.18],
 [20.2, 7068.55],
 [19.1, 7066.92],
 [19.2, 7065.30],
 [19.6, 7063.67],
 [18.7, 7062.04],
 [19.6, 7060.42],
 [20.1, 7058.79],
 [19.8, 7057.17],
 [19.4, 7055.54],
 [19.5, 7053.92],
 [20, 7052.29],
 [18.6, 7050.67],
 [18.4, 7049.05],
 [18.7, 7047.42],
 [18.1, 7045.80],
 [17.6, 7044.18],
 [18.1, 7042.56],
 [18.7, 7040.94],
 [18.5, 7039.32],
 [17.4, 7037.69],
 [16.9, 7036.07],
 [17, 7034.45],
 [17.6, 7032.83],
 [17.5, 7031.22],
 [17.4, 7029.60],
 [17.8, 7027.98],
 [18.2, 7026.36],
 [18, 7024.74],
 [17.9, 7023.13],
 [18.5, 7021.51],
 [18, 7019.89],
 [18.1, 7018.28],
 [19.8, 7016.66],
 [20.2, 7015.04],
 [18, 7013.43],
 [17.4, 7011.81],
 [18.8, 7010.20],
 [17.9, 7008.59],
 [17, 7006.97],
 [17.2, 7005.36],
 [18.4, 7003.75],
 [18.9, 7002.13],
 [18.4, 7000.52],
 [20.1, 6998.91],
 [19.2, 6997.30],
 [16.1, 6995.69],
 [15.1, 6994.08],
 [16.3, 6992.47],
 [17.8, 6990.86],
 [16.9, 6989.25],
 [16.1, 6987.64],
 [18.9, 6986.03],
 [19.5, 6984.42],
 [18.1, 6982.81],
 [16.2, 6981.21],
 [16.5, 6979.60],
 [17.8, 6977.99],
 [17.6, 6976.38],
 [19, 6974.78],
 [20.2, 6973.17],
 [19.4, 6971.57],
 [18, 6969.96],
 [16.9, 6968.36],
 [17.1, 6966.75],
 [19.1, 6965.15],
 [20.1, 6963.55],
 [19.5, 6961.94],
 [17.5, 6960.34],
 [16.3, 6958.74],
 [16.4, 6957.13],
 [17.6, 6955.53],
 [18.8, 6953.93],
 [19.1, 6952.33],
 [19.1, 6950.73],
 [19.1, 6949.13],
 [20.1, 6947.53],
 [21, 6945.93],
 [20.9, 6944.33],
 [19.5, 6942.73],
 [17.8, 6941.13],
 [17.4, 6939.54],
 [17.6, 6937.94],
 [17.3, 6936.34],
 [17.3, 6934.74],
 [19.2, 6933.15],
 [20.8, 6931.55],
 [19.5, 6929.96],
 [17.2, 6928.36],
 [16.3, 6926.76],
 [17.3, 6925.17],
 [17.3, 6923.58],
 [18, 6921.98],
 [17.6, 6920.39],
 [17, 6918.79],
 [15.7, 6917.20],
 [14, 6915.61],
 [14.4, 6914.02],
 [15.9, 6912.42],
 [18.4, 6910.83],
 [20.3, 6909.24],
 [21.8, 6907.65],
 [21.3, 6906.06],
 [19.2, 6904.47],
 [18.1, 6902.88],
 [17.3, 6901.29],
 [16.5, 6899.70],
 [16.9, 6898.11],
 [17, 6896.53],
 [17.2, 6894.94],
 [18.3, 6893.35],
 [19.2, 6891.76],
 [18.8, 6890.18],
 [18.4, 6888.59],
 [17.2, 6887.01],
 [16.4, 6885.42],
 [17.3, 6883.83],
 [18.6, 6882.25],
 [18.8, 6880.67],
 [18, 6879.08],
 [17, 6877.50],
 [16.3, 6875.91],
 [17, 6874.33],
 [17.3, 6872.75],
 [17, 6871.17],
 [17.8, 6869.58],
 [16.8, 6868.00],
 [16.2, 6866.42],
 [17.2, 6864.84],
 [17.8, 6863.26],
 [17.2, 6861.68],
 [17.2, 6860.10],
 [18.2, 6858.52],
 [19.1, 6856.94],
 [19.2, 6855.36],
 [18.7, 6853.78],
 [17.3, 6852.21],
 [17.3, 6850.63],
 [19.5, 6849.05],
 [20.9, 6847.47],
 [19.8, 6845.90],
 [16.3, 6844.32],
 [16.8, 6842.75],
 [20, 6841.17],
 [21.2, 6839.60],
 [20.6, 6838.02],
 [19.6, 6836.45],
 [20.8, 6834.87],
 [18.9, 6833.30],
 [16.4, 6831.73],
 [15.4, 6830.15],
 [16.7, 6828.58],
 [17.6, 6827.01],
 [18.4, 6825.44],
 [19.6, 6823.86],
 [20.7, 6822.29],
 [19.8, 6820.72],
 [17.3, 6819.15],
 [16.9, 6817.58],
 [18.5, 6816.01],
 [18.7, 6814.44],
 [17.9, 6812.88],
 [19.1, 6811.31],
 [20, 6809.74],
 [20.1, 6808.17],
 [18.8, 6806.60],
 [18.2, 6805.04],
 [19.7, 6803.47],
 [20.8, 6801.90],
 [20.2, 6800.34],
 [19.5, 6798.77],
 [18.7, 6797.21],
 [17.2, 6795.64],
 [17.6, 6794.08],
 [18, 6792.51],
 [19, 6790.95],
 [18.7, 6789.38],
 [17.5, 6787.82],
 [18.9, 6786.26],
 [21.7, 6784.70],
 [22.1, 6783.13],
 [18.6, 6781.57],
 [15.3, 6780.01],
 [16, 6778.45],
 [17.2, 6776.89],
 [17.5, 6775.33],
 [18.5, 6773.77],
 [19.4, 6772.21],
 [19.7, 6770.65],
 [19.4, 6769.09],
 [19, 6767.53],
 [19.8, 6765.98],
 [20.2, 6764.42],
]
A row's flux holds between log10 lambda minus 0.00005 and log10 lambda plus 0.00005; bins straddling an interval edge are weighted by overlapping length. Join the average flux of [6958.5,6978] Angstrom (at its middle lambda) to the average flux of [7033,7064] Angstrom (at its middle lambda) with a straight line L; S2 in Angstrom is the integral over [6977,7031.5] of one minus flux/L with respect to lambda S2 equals 1.9 Angstrom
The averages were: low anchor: 18.4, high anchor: 18.6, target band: 17.9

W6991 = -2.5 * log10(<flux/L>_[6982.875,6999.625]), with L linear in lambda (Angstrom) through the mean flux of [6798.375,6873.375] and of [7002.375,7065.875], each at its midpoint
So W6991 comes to 0.05 mag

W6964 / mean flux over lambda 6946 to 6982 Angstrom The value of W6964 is 18.3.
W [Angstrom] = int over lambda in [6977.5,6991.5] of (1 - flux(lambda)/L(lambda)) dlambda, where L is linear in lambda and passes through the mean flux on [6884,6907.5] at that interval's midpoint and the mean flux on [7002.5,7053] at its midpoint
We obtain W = 0.4 Angstrom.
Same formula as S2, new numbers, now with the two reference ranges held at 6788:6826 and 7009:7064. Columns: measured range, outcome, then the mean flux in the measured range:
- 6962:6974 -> -0.1 Angstrom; 18.7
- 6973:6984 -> 0.4 Angstrom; 17.8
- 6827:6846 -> 0.4 Angstrom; 18.5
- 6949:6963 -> 0.3 Angstrom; 18.1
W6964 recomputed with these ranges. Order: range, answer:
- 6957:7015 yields 17.9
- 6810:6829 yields 18.5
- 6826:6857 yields 18.6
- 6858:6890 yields 17.4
